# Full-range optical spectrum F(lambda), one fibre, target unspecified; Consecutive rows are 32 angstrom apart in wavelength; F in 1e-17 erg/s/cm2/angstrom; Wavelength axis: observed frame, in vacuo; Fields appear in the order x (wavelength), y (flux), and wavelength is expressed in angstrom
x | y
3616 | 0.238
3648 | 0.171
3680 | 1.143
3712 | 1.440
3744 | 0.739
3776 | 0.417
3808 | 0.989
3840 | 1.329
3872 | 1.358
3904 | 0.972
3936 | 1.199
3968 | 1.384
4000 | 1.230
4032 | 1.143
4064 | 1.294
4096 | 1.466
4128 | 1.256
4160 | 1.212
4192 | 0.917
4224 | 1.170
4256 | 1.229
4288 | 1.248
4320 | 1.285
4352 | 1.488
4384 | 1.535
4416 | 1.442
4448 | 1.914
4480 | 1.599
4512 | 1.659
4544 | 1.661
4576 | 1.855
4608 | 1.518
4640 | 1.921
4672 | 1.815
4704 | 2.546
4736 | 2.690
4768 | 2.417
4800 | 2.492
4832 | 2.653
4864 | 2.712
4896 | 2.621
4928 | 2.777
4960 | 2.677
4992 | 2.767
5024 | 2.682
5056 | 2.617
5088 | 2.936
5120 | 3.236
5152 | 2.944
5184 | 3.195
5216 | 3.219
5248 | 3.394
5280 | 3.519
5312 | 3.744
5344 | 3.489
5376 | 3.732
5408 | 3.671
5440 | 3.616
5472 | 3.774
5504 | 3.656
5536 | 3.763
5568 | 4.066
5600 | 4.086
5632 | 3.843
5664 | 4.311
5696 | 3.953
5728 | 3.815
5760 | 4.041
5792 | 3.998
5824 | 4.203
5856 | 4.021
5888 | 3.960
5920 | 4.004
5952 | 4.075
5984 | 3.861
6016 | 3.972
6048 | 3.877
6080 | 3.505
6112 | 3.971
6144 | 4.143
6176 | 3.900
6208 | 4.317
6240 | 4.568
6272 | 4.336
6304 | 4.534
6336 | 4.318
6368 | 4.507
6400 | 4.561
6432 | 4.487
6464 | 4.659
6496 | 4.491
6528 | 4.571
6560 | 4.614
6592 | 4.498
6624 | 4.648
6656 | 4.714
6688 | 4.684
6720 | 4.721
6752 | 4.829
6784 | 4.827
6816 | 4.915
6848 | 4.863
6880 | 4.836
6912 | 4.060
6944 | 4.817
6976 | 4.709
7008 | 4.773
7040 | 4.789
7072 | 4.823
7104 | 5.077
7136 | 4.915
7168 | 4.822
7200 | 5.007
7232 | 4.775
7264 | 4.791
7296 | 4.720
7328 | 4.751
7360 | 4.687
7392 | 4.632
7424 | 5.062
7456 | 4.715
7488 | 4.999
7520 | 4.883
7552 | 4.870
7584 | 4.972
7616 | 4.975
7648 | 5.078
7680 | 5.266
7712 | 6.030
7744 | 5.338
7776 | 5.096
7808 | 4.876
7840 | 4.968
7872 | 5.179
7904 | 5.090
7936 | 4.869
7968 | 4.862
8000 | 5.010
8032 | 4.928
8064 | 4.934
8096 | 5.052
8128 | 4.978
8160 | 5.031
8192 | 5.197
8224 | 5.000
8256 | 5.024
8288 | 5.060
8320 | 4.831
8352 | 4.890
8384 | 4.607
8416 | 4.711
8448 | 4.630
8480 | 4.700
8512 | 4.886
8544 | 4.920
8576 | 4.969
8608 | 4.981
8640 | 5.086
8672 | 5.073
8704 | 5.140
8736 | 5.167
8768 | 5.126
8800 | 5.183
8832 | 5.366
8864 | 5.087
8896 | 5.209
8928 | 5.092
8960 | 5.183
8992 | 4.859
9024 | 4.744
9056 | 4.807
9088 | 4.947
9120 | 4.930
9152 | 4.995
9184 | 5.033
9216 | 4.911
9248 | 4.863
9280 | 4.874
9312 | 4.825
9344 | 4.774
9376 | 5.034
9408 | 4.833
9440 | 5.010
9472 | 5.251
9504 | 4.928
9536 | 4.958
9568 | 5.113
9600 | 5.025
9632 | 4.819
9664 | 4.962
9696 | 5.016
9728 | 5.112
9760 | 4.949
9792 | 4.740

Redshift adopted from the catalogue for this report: 0.17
